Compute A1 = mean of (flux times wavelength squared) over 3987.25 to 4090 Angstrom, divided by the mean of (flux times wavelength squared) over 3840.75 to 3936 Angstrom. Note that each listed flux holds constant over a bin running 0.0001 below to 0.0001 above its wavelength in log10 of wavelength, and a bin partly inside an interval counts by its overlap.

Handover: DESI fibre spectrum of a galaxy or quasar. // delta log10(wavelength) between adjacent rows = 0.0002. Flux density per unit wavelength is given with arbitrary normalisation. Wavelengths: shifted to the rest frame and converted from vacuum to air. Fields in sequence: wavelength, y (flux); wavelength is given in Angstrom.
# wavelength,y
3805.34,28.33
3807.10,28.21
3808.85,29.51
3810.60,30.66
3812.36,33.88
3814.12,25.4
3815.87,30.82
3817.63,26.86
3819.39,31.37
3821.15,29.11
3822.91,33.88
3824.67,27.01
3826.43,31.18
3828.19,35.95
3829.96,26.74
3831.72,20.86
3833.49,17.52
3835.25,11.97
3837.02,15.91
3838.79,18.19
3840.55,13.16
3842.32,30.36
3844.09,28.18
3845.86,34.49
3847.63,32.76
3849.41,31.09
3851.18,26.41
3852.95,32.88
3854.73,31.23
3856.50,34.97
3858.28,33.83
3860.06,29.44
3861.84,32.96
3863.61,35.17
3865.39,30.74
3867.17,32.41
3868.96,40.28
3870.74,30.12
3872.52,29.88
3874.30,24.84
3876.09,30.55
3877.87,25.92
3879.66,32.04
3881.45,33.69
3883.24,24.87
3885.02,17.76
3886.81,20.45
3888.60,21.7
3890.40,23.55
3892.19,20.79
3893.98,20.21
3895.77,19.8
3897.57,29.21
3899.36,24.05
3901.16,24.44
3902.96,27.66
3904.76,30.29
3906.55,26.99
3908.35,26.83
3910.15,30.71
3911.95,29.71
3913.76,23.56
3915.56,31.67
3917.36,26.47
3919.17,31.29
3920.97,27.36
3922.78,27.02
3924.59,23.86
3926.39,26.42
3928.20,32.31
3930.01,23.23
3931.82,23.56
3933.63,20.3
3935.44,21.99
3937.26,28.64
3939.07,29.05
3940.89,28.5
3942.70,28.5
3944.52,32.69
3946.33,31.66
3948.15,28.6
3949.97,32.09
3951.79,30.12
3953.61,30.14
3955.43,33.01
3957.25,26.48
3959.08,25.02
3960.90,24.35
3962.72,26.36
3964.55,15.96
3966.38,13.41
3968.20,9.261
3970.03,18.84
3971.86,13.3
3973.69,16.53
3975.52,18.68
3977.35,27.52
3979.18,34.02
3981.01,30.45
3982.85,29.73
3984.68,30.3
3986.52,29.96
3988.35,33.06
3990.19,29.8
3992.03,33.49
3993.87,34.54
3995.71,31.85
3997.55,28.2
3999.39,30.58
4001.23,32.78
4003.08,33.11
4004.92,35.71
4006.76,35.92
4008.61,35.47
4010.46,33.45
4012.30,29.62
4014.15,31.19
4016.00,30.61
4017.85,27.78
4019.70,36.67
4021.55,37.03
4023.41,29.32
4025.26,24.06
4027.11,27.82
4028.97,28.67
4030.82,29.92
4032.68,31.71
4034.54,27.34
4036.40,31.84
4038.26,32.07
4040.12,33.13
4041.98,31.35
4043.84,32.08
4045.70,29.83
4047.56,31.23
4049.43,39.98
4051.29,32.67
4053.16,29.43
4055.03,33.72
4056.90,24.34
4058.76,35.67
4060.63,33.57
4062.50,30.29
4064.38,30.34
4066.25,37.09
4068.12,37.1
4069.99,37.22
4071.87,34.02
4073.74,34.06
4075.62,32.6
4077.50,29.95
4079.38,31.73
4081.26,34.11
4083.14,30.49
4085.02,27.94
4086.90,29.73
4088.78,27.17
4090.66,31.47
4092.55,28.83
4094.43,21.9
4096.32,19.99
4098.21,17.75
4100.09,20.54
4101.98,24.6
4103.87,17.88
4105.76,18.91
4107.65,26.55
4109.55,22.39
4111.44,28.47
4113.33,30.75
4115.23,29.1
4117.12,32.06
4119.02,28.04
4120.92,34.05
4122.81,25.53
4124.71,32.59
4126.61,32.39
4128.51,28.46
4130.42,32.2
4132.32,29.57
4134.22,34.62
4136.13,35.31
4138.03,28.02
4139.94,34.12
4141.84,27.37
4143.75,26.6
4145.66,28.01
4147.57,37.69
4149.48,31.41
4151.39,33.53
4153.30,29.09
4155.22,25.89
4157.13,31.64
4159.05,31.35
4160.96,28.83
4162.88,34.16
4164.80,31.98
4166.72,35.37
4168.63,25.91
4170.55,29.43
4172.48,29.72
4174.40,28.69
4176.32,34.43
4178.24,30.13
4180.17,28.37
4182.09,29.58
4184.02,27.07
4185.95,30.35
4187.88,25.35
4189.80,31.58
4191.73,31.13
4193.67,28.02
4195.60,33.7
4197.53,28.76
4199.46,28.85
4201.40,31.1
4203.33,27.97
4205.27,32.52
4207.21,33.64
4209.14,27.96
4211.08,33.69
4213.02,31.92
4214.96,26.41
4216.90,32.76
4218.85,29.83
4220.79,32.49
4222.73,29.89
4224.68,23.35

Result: 1.24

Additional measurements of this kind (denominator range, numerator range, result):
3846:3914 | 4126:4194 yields 1.24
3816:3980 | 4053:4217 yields 1.26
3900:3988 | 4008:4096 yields 1.26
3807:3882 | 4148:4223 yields 1.25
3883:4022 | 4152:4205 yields 1.23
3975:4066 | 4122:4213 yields 1.05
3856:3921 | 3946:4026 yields 1.07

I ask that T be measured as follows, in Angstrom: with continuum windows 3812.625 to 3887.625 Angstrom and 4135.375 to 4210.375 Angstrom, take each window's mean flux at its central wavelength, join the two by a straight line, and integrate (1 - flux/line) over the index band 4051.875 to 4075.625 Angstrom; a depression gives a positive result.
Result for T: -2.7 Angstrom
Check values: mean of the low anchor 28.2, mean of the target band 33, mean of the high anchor 30.4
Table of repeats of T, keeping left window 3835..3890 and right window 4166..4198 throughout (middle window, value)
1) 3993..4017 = -3.0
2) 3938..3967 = 1.3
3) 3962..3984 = 5.7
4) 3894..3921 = 1.2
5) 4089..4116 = 4.7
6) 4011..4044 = -1.9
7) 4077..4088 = -0.5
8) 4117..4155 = -1.7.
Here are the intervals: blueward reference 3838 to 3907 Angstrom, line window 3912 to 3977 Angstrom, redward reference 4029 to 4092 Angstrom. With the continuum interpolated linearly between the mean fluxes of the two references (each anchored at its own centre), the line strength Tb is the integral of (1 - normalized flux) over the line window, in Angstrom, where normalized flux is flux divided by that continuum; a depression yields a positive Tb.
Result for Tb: 9.2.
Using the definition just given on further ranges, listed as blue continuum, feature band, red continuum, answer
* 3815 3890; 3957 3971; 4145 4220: 4.5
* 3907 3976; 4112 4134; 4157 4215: -1.1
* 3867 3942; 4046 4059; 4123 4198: -1.4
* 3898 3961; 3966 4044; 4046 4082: 4.0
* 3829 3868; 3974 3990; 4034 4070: 1.0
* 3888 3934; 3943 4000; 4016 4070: 3.7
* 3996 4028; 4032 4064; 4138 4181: -0.3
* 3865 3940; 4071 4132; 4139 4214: 2.9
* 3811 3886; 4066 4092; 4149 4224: -2.2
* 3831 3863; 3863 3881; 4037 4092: -2.6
